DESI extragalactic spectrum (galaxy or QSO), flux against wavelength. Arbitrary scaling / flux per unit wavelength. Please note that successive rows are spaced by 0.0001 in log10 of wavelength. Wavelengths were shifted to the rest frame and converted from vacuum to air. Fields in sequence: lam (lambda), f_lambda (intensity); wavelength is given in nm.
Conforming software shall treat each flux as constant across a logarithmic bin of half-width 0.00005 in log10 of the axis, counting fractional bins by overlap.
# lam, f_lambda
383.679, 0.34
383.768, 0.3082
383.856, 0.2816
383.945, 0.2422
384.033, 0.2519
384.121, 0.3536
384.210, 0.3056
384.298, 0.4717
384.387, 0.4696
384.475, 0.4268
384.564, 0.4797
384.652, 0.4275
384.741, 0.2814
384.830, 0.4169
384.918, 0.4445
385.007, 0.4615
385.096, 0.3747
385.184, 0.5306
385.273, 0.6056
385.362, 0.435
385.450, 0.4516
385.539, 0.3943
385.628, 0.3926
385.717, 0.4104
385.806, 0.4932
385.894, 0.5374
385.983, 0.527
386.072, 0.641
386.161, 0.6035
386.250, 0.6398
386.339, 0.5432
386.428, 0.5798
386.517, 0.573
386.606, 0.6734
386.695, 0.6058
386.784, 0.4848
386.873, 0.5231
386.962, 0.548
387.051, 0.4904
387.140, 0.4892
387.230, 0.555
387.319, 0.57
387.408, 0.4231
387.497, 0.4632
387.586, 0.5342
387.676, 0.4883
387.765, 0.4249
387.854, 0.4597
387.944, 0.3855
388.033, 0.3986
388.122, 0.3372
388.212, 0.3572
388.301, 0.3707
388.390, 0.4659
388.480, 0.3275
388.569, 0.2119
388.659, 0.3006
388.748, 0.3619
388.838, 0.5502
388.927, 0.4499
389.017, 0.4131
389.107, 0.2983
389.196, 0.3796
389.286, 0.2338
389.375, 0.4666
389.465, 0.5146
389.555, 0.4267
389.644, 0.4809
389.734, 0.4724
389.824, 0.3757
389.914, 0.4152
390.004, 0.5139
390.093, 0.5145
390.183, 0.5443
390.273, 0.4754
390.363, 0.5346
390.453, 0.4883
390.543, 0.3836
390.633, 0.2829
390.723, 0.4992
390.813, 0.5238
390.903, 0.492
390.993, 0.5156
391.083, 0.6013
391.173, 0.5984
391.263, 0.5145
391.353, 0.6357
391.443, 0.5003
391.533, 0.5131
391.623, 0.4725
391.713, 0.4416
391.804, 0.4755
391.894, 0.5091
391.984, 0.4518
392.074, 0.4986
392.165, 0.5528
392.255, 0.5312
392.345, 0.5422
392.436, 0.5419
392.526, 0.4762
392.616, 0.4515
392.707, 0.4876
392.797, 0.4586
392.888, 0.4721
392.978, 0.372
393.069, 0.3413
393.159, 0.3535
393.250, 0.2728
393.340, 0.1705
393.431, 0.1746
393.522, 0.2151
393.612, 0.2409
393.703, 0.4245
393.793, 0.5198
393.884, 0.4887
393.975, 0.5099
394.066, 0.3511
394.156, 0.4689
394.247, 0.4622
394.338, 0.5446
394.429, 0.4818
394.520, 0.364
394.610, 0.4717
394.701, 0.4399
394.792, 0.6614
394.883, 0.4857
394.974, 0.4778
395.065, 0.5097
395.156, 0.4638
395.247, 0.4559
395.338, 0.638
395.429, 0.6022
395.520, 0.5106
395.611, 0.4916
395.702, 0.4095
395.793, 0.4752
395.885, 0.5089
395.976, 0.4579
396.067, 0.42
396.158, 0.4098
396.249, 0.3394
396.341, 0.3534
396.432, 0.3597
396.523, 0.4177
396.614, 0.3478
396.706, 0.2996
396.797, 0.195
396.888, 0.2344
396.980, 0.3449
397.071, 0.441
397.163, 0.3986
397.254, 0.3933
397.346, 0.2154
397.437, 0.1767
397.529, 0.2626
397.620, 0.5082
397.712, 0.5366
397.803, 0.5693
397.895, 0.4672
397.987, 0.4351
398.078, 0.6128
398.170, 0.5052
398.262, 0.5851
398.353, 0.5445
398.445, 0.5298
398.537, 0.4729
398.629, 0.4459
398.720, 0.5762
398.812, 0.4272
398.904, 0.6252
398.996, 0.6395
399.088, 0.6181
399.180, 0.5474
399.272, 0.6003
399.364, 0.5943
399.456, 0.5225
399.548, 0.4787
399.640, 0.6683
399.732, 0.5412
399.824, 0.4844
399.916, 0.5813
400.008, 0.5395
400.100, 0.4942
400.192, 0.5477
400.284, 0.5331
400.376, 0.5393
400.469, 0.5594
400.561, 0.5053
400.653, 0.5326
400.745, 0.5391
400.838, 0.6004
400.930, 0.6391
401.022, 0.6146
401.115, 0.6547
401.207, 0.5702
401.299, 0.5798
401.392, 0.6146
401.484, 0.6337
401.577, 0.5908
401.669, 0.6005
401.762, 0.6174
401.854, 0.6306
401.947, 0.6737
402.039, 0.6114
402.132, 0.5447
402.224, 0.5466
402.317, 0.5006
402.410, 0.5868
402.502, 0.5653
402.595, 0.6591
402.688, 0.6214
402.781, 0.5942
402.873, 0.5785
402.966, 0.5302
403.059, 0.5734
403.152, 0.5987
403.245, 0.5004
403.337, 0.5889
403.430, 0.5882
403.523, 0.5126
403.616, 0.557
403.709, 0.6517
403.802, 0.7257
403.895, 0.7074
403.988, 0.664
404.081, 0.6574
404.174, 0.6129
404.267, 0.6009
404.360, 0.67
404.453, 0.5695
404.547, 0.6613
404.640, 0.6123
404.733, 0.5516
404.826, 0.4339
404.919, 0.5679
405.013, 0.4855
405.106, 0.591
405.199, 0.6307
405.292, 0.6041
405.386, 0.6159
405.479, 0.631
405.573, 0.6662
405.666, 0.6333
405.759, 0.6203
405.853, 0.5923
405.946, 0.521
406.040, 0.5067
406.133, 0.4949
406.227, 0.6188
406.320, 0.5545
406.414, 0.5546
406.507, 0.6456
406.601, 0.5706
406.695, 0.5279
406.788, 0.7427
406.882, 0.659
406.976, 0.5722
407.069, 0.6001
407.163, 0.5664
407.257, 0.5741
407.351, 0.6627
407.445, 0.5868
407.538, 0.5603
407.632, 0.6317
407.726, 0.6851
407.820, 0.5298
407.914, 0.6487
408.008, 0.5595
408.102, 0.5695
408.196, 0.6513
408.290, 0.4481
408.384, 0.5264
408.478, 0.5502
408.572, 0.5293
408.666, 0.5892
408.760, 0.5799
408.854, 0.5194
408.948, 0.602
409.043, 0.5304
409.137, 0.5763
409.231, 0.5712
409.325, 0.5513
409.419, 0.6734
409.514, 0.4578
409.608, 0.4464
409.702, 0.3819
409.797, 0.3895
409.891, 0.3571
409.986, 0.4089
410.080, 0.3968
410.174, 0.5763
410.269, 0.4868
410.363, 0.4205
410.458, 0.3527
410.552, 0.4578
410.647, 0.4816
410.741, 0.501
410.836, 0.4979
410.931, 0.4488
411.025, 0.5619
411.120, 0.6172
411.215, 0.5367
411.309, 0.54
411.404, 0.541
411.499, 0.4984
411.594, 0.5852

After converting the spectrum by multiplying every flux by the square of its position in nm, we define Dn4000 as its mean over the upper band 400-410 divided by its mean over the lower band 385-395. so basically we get 1.3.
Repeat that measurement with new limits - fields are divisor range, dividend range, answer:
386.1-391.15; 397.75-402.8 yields 1.29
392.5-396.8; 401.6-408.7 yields 1.47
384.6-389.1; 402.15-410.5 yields 1.34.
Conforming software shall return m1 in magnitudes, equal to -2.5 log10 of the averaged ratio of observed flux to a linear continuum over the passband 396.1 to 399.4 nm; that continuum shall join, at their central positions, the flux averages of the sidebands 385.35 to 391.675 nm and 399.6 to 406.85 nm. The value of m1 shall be 0.22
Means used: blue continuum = 0.473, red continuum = 0.588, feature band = 0.445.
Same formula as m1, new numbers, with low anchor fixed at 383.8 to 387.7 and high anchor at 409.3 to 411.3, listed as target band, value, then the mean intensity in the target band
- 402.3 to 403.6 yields -0.20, 0.573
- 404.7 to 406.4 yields -0.20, 0.573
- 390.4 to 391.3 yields -0.03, 0.49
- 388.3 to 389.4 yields 0.27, 0.37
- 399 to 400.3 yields -0.17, 0.557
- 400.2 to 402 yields -0.23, 0.59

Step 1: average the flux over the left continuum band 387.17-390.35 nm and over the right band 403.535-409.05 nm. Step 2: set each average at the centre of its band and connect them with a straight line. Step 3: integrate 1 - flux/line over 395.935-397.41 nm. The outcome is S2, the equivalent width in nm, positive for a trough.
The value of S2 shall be 0.45 nm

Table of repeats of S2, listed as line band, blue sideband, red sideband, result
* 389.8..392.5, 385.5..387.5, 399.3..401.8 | 0.222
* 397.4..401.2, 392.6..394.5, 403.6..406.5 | -0.288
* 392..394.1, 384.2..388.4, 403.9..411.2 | 0.387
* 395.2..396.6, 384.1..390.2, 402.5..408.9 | 0.177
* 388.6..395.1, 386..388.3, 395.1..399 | 0.369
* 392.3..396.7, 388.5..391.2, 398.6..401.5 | 0.561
